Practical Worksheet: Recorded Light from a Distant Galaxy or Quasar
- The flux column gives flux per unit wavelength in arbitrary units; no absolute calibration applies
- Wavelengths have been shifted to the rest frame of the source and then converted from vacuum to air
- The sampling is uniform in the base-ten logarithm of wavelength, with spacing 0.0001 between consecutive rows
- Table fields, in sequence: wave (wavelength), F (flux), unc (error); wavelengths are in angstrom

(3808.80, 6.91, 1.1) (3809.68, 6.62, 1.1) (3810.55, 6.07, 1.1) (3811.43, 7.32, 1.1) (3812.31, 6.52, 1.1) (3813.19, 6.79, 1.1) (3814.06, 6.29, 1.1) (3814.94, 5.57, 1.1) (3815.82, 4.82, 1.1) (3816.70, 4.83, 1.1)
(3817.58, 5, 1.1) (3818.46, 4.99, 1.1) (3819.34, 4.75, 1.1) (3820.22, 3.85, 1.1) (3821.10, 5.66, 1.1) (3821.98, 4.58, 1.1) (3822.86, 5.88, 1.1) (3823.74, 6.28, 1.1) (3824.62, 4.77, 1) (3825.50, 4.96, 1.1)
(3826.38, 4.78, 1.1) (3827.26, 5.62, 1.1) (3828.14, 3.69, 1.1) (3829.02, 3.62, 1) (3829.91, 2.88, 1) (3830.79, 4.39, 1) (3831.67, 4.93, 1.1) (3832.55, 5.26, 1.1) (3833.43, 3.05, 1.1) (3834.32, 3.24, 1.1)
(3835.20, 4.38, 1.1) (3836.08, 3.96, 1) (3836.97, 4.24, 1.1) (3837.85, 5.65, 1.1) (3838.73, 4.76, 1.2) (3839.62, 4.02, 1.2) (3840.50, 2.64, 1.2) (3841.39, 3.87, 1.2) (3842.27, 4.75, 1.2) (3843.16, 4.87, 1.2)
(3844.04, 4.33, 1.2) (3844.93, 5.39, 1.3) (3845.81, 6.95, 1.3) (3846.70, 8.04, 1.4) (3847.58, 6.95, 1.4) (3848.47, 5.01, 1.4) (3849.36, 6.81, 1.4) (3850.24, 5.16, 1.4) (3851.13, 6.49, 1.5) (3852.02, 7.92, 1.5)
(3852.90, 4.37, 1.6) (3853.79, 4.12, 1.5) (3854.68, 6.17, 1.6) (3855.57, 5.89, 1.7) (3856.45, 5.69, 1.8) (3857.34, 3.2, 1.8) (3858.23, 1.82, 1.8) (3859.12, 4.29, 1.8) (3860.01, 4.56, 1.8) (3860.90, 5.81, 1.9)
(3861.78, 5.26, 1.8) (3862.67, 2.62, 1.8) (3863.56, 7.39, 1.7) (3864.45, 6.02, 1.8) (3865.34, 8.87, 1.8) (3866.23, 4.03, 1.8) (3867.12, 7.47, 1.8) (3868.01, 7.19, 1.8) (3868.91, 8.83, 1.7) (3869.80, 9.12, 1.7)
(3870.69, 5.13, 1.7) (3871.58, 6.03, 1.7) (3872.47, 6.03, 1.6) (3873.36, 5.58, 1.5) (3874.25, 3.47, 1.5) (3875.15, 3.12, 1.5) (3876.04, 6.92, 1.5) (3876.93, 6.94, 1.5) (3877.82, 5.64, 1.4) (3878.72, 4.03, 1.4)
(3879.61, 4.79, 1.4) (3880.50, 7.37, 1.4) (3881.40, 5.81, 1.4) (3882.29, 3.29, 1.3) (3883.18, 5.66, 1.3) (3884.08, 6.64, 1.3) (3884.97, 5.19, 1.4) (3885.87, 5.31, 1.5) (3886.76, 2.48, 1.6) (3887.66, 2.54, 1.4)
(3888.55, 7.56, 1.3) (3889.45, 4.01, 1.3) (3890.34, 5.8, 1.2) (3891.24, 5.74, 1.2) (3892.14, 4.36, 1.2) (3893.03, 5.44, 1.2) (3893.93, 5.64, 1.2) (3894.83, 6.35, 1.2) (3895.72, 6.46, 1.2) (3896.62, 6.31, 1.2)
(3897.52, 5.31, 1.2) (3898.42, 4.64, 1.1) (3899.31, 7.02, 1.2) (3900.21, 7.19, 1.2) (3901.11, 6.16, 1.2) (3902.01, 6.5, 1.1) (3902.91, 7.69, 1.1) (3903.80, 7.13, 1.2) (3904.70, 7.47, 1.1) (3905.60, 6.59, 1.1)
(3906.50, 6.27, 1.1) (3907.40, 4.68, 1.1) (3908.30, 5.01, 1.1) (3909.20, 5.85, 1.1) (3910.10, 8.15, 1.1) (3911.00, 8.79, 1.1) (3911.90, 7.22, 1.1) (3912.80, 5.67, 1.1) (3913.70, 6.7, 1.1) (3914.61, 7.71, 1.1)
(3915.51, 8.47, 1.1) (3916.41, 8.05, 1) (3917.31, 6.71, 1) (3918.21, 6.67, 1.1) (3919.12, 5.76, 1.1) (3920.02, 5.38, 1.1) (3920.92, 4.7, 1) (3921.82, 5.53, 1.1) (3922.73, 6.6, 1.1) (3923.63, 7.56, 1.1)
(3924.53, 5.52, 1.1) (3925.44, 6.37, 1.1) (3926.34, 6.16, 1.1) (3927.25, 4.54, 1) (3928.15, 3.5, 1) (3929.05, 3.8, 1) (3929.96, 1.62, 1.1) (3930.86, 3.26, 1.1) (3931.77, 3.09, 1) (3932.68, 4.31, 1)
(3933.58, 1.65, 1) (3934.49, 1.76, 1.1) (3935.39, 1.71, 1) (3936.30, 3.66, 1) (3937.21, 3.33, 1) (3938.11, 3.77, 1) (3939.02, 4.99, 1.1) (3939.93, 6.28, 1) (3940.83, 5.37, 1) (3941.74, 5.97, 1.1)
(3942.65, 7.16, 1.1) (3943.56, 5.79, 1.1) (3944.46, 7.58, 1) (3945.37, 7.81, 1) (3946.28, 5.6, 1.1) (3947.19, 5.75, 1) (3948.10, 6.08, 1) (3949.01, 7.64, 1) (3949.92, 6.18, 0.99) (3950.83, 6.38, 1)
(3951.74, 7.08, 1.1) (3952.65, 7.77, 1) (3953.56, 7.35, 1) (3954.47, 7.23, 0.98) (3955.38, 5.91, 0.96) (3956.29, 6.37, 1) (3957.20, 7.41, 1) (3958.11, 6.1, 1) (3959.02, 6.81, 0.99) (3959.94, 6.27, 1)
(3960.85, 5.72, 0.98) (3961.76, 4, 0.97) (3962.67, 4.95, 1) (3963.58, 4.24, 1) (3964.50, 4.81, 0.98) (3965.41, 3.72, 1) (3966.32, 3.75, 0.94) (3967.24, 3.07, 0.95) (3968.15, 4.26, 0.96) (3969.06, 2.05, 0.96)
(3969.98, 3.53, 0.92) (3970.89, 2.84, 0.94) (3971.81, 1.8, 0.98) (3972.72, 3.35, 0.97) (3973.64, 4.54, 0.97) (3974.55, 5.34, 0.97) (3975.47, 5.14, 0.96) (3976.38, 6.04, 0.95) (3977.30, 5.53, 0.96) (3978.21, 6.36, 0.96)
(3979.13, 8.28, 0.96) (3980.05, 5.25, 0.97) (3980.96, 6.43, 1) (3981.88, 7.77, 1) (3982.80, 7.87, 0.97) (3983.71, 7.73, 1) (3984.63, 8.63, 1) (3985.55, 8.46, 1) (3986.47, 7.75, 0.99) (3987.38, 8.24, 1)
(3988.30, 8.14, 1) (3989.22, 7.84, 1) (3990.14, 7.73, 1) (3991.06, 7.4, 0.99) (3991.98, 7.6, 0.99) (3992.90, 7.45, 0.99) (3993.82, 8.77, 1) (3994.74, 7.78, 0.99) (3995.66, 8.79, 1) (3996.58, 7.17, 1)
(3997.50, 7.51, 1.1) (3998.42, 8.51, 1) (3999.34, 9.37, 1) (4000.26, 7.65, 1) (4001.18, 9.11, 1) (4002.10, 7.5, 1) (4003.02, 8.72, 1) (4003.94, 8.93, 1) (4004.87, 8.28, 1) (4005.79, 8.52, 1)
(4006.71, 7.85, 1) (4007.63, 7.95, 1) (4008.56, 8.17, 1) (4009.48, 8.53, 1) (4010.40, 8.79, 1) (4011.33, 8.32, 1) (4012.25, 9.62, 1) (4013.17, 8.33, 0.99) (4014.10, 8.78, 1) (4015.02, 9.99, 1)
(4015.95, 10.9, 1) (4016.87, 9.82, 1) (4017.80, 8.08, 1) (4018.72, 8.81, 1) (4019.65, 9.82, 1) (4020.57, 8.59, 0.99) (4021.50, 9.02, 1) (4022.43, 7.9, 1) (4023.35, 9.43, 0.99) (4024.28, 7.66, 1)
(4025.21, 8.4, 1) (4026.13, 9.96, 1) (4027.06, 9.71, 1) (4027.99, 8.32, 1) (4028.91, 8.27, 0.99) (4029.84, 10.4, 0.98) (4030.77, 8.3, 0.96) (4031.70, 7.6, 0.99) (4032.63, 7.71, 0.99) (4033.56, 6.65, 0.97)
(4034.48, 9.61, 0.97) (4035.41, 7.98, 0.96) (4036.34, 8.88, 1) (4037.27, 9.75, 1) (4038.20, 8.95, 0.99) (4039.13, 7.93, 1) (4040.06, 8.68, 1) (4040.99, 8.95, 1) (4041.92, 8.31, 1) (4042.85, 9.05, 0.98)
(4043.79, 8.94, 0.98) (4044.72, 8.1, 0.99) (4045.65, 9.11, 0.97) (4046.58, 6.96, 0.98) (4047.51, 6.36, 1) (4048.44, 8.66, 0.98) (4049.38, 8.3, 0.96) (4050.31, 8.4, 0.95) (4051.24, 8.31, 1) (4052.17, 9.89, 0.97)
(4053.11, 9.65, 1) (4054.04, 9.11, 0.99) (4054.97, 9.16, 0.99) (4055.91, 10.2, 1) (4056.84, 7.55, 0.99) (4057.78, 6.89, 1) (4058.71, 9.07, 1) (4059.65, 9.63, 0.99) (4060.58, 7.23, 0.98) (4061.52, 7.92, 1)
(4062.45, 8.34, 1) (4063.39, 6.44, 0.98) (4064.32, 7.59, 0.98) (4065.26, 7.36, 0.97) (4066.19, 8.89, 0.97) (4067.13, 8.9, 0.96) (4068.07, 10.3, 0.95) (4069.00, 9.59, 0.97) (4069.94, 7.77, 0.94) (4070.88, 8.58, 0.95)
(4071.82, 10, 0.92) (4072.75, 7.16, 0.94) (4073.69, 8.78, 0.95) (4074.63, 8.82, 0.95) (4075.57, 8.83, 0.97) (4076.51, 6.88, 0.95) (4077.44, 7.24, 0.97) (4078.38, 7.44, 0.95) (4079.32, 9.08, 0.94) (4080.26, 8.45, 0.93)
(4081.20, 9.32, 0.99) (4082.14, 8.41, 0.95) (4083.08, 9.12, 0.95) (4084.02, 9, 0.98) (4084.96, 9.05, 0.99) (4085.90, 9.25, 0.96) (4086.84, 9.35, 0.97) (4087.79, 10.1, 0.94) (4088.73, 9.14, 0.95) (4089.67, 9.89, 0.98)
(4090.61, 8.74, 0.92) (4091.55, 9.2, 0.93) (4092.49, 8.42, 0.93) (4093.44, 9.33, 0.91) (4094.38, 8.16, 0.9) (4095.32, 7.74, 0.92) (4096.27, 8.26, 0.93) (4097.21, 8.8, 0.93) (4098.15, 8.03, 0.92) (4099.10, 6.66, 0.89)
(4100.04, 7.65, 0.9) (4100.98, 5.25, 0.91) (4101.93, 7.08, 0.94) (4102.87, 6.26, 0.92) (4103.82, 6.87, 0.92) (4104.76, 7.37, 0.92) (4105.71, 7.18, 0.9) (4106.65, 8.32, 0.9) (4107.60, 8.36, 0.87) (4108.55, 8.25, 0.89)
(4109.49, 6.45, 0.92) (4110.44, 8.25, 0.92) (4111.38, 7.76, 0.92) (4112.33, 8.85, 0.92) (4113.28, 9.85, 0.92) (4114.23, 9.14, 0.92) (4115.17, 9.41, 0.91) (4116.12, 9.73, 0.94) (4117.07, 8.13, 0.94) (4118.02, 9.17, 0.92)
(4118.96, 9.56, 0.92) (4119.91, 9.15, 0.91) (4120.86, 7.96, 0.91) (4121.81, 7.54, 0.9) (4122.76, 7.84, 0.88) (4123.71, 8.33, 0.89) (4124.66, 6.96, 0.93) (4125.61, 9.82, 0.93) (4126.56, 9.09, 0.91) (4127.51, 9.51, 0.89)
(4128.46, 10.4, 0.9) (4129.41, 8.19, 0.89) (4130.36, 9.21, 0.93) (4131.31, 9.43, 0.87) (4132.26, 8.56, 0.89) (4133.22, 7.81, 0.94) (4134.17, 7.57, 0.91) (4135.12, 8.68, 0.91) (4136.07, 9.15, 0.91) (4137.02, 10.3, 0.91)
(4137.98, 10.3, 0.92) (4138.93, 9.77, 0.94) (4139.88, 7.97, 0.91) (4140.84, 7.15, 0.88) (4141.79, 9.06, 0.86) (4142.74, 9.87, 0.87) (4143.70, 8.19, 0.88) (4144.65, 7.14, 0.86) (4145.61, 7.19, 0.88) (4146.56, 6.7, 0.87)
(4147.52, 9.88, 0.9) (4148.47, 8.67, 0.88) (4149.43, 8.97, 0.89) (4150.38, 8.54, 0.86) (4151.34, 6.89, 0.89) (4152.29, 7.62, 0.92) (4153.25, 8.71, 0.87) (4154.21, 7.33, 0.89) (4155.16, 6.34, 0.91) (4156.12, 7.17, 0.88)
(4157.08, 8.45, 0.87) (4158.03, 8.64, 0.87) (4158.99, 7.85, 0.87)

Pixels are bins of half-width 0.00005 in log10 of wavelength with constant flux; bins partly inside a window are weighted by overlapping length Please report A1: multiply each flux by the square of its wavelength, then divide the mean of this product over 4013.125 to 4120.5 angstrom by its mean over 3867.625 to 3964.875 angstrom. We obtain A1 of 1.6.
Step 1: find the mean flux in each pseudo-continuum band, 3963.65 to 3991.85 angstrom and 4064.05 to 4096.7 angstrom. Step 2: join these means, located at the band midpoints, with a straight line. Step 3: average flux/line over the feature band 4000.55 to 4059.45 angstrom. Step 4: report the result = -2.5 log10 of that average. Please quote -0.20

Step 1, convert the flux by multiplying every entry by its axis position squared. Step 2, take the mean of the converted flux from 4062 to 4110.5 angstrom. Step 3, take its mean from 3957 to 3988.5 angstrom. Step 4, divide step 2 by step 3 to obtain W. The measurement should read 1.57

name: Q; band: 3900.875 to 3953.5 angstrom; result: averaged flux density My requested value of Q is 5.78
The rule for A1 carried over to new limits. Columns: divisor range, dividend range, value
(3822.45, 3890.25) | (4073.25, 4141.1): 1.85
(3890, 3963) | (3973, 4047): 1.46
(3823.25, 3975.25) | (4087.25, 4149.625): 1.75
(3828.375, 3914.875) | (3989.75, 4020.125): 1.64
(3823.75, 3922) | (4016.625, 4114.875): 1.67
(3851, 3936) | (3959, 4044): 1.42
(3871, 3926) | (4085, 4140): 1.59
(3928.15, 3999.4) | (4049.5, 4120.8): 1.54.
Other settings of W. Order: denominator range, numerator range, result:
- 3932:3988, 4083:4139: 1.66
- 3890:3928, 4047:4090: 1.48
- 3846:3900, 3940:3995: 1.15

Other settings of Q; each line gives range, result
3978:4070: 8.41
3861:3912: 5.92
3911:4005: 6.06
